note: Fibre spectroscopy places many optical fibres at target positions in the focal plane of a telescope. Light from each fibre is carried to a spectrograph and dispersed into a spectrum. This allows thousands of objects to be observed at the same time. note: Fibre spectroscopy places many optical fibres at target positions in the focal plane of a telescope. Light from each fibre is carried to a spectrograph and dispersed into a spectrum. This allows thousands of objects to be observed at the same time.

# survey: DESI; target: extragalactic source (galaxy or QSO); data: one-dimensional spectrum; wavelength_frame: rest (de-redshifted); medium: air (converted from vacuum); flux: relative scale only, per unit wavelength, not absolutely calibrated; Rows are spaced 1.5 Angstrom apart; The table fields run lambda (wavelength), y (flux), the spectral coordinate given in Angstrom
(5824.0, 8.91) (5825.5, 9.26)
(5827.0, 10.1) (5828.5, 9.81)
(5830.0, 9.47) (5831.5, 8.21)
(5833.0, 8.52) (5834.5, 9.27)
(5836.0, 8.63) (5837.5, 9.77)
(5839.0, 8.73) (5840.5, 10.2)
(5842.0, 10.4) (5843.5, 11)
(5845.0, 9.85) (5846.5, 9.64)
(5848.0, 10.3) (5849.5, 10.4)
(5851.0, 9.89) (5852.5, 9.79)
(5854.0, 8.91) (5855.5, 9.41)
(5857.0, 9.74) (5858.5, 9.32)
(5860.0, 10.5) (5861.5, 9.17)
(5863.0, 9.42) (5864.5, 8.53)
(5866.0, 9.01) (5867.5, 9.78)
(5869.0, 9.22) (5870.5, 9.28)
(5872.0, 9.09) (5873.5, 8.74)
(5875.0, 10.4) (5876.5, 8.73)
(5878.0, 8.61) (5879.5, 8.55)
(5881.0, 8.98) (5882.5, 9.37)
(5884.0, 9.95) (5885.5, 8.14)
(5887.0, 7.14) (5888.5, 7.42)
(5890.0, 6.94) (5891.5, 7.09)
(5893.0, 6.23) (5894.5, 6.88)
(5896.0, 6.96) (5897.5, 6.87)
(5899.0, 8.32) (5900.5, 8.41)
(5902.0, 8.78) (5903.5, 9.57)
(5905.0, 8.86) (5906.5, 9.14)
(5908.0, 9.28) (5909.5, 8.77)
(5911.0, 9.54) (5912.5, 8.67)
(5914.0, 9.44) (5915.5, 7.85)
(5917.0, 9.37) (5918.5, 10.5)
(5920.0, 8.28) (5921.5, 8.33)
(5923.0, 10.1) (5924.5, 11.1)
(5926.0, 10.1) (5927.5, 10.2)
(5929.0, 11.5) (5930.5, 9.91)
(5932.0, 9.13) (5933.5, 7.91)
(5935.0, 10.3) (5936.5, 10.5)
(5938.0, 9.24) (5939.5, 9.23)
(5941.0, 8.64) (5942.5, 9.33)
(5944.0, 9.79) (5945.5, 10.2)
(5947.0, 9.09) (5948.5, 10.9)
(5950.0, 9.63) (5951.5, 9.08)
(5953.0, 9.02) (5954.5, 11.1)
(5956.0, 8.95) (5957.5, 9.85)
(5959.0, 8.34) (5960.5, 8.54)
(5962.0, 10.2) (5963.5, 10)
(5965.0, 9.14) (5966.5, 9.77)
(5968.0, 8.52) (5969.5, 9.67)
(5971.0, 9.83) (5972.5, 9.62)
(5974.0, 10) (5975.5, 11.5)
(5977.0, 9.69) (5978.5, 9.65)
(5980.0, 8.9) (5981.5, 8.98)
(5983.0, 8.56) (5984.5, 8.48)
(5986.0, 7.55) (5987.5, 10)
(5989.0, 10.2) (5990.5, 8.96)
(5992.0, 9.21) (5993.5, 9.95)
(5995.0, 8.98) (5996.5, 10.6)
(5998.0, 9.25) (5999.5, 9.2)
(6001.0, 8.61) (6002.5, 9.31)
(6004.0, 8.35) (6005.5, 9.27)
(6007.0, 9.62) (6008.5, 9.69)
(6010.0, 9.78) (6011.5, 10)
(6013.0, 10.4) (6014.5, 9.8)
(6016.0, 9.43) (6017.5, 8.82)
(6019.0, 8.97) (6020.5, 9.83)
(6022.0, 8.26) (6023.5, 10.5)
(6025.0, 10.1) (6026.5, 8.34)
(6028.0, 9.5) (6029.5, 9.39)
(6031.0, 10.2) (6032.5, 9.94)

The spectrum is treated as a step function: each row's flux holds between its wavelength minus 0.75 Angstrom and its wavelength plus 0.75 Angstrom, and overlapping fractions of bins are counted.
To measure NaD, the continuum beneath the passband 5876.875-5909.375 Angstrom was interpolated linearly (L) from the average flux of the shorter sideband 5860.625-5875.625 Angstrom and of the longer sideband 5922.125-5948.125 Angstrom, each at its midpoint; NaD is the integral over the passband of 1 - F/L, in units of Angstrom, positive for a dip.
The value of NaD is 4.39 Angstrom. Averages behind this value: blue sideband 9.26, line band 8.18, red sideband 9.79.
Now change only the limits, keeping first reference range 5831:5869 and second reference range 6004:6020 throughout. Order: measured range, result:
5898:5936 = 0.82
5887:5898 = 3.01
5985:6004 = 0.51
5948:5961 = 0.07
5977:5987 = 0.77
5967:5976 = -0.27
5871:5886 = 0.72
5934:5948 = -0.08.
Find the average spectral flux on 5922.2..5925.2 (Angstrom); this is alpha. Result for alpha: 10.6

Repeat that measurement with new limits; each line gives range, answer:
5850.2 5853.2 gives 9.85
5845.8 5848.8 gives 9.98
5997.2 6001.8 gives 9.04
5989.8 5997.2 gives 9.54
